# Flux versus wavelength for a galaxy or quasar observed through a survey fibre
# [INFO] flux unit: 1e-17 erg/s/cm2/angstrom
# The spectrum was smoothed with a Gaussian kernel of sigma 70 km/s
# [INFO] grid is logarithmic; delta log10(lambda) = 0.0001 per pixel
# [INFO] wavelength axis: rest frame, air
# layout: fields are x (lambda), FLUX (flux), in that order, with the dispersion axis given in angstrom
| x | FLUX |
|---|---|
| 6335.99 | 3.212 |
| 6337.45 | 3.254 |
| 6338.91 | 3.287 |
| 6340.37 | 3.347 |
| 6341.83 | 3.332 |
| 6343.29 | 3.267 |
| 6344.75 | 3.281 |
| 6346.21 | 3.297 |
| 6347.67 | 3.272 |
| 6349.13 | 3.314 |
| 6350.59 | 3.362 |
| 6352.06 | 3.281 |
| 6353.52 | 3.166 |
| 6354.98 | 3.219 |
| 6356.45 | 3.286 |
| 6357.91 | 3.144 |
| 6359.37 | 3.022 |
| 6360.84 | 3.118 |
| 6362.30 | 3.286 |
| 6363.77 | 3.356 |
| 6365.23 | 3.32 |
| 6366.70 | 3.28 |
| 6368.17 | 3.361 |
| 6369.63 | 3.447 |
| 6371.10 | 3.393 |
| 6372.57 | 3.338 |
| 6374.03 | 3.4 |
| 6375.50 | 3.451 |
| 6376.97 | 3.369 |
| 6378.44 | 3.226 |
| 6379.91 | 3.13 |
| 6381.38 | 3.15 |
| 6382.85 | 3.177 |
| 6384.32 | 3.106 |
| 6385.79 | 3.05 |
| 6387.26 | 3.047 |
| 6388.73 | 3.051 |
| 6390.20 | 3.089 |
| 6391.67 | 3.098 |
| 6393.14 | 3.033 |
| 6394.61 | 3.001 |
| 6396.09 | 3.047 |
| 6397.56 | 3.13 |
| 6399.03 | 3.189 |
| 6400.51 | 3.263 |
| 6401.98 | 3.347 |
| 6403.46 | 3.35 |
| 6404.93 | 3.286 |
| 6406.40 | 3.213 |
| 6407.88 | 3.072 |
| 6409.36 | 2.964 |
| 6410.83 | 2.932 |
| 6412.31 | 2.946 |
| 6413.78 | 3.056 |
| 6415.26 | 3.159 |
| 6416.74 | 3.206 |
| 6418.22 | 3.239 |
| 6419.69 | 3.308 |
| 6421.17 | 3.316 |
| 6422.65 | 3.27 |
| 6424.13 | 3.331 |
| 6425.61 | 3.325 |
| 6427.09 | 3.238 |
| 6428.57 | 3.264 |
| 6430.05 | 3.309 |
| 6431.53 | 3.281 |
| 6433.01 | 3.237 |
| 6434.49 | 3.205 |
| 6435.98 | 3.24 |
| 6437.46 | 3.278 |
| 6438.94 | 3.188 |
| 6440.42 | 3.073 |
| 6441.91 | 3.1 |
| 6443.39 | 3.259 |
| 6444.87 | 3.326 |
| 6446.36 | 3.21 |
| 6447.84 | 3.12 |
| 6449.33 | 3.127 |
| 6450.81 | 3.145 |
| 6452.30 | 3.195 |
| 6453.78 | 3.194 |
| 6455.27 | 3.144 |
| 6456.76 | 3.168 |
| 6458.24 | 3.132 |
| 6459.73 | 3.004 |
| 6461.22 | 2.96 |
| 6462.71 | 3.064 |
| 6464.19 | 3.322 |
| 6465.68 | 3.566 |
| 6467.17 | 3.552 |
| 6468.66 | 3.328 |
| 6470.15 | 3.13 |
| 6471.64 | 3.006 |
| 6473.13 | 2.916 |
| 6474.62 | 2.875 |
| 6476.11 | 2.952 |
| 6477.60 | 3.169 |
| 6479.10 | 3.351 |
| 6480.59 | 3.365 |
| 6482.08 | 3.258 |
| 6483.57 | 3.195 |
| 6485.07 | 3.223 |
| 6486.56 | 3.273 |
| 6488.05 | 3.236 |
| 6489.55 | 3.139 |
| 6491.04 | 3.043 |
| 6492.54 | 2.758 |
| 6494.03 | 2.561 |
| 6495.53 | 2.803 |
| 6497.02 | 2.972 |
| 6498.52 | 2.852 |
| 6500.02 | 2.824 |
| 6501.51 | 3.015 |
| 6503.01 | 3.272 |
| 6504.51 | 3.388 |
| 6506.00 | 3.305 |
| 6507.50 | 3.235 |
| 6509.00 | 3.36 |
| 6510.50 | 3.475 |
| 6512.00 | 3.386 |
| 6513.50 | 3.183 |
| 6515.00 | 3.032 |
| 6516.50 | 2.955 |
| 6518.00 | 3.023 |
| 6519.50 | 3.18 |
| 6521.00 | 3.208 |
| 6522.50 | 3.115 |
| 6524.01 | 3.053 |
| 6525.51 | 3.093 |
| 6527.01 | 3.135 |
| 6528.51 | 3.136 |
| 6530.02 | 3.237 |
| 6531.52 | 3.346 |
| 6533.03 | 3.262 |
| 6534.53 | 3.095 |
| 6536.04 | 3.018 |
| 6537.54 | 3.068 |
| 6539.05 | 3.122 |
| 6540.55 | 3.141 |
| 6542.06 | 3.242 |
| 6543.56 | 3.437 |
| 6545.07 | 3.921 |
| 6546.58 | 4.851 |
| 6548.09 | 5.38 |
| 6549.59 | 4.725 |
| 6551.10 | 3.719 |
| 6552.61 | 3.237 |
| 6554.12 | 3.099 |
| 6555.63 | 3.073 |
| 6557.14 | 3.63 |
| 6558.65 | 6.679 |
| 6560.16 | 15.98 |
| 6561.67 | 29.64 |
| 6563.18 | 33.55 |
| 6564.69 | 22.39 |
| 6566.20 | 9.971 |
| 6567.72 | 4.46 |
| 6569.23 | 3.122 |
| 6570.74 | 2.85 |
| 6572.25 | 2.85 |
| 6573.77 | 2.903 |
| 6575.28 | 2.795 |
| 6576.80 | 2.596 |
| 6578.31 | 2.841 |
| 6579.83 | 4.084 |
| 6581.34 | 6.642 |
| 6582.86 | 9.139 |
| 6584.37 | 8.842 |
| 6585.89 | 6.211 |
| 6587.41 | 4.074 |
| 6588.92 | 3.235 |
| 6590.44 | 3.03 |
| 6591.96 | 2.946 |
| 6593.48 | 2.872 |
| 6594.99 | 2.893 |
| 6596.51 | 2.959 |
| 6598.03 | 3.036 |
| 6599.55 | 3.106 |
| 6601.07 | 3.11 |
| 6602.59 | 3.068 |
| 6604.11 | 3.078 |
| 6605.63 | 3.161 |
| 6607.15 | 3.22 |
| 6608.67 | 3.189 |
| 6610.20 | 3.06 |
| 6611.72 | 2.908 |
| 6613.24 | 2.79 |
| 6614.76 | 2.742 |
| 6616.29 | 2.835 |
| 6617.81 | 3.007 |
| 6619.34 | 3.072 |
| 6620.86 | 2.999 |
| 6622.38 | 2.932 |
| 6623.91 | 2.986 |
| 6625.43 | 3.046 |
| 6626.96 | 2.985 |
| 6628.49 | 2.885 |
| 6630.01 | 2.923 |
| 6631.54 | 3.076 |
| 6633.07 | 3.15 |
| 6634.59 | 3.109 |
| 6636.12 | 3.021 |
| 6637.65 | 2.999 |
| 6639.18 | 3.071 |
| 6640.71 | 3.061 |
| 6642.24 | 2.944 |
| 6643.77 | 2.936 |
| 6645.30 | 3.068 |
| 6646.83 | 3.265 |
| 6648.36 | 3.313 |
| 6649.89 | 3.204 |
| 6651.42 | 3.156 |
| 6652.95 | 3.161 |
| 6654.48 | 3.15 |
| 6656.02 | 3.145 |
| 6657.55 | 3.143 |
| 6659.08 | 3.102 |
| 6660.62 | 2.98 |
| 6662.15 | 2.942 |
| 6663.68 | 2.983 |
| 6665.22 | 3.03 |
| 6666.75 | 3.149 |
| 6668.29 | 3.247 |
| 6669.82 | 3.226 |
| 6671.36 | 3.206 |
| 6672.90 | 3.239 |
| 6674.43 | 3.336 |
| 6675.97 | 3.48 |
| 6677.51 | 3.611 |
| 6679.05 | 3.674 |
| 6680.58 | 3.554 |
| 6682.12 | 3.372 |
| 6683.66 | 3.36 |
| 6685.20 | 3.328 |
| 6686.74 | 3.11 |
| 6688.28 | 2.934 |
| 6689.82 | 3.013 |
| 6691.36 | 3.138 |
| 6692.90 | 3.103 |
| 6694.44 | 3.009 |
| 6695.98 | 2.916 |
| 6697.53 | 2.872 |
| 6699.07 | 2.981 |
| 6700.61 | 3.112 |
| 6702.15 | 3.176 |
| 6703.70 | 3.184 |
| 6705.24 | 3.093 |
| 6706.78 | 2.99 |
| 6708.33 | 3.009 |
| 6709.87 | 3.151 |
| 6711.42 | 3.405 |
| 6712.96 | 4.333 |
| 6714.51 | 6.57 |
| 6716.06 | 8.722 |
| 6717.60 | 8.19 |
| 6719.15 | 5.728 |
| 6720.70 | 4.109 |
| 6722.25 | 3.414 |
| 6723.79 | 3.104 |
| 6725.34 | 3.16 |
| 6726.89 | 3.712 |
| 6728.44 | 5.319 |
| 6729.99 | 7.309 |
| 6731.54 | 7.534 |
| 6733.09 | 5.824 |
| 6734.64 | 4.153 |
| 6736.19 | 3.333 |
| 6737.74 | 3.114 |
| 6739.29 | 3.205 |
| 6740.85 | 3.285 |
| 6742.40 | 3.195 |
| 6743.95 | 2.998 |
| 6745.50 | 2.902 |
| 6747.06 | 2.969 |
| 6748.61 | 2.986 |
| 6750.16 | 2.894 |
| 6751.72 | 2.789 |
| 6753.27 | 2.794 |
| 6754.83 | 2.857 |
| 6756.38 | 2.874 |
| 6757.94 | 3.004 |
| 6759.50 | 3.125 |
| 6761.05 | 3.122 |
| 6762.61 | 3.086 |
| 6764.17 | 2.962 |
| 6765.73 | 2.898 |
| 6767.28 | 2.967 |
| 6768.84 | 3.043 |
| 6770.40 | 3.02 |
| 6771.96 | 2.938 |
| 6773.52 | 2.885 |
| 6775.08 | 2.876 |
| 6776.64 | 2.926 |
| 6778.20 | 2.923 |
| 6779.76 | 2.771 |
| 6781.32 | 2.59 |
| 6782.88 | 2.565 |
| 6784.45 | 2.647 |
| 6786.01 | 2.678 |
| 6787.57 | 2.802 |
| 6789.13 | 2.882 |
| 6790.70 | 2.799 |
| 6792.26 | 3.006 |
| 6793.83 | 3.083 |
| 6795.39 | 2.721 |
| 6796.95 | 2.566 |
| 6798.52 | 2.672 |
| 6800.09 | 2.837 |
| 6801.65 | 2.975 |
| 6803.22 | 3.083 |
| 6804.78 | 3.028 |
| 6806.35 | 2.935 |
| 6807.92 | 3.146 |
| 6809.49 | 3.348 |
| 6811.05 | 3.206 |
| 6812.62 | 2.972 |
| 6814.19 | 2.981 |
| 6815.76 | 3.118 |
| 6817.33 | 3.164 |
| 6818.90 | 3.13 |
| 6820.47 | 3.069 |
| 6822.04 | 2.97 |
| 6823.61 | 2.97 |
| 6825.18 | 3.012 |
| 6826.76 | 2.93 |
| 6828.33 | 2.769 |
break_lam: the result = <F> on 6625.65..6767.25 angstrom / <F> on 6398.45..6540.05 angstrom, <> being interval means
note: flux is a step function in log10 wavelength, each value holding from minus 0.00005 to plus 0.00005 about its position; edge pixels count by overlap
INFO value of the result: 1.10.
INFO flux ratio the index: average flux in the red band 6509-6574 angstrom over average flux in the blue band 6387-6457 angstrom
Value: 1.78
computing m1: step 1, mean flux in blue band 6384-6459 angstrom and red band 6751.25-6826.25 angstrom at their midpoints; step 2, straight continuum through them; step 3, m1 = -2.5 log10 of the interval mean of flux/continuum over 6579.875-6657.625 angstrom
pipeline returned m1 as -0.13 mag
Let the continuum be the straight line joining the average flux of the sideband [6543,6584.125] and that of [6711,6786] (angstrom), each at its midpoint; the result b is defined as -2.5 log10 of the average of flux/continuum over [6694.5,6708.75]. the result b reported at 0.47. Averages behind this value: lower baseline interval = 7.5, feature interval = 3.04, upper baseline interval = 3.72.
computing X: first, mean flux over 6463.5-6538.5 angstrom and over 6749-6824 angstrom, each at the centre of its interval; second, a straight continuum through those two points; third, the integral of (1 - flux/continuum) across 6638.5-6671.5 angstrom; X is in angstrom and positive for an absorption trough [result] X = -0.9 angstrom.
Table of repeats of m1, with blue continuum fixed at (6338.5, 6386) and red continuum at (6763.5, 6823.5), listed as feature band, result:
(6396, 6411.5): 0.02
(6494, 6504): 0.08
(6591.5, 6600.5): 0.04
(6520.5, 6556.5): -0.11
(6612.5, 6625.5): 0.05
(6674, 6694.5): -0.10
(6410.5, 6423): 0.02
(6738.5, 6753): -0.02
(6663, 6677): -0.07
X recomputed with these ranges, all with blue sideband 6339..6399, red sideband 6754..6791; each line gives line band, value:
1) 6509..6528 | -0.37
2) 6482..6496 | 0.37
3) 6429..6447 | -0.33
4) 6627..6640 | -0.10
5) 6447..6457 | 0.00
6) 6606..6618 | 0.19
